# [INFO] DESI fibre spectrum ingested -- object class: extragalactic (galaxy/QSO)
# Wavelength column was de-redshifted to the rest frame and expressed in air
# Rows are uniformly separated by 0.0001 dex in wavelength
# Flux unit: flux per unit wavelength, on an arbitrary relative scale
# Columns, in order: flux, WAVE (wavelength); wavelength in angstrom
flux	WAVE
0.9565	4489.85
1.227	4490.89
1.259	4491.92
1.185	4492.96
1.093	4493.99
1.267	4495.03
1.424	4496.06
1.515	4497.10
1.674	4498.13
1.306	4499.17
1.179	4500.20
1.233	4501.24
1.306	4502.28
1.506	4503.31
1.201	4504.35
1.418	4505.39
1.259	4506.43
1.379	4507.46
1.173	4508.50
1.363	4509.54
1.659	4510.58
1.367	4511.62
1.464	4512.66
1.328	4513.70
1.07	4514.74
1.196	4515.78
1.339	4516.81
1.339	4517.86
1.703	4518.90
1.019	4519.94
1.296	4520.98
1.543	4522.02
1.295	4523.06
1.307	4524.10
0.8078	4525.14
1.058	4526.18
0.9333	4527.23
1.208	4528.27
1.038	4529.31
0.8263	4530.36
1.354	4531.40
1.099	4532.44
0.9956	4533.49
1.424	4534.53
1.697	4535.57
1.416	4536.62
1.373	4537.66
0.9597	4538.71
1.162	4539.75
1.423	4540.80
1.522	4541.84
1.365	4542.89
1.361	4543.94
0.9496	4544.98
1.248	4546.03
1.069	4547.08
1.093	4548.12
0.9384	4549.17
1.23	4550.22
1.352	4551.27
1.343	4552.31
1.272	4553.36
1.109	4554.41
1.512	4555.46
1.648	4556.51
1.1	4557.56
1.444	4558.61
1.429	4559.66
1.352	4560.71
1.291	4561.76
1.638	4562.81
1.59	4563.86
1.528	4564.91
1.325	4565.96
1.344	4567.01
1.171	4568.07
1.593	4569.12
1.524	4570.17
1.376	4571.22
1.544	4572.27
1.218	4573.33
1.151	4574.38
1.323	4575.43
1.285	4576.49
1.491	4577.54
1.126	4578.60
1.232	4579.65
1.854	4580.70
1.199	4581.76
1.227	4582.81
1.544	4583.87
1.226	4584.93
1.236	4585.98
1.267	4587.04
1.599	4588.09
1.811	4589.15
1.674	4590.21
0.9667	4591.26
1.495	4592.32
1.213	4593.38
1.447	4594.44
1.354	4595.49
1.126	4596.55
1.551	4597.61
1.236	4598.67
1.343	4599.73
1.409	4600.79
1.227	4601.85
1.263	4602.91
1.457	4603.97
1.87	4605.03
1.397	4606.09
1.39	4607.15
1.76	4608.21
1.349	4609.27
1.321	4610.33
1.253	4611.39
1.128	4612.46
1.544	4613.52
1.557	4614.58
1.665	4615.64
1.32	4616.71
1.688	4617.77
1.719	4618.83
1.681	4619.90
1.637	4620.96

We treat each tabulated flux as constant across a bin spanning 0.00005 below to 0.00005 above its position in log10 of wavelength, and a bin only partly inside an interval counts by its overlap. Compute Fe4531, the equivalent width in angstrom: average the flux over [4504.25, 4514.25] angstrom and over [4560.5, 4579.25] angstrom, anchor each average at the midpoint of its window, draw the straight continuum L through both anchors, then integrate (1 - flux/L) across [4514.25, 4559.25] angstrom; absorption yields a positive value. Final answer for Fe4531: 4.2 angstrom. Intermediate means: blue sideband 1.37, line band 1.24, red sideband 1.38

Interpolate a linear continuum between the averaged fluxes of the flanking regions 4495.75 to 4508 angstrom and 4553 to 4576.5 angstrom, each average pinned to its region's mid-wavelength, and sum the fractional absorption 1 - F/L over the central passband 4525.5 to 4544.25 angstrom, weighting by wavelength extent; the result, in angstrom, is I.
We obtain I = 2.0 angstrom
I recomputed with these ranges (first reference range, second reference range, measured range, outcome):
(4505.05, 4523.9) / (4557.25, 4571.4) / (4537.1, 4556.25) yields 2.0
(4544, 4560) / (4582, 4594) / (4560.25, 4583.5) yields -1.1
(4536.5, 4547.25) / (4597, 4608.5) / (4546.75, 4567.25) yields -0.4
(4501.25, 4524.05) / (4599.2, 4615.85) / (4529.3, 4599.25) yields 3.0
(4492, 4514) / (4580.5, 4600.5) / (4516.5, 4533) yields 1.9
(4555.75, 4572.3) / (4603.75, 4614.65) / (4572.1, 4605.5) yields 1.6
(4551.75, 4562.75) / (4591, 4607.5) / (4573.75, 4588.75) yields 0.2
